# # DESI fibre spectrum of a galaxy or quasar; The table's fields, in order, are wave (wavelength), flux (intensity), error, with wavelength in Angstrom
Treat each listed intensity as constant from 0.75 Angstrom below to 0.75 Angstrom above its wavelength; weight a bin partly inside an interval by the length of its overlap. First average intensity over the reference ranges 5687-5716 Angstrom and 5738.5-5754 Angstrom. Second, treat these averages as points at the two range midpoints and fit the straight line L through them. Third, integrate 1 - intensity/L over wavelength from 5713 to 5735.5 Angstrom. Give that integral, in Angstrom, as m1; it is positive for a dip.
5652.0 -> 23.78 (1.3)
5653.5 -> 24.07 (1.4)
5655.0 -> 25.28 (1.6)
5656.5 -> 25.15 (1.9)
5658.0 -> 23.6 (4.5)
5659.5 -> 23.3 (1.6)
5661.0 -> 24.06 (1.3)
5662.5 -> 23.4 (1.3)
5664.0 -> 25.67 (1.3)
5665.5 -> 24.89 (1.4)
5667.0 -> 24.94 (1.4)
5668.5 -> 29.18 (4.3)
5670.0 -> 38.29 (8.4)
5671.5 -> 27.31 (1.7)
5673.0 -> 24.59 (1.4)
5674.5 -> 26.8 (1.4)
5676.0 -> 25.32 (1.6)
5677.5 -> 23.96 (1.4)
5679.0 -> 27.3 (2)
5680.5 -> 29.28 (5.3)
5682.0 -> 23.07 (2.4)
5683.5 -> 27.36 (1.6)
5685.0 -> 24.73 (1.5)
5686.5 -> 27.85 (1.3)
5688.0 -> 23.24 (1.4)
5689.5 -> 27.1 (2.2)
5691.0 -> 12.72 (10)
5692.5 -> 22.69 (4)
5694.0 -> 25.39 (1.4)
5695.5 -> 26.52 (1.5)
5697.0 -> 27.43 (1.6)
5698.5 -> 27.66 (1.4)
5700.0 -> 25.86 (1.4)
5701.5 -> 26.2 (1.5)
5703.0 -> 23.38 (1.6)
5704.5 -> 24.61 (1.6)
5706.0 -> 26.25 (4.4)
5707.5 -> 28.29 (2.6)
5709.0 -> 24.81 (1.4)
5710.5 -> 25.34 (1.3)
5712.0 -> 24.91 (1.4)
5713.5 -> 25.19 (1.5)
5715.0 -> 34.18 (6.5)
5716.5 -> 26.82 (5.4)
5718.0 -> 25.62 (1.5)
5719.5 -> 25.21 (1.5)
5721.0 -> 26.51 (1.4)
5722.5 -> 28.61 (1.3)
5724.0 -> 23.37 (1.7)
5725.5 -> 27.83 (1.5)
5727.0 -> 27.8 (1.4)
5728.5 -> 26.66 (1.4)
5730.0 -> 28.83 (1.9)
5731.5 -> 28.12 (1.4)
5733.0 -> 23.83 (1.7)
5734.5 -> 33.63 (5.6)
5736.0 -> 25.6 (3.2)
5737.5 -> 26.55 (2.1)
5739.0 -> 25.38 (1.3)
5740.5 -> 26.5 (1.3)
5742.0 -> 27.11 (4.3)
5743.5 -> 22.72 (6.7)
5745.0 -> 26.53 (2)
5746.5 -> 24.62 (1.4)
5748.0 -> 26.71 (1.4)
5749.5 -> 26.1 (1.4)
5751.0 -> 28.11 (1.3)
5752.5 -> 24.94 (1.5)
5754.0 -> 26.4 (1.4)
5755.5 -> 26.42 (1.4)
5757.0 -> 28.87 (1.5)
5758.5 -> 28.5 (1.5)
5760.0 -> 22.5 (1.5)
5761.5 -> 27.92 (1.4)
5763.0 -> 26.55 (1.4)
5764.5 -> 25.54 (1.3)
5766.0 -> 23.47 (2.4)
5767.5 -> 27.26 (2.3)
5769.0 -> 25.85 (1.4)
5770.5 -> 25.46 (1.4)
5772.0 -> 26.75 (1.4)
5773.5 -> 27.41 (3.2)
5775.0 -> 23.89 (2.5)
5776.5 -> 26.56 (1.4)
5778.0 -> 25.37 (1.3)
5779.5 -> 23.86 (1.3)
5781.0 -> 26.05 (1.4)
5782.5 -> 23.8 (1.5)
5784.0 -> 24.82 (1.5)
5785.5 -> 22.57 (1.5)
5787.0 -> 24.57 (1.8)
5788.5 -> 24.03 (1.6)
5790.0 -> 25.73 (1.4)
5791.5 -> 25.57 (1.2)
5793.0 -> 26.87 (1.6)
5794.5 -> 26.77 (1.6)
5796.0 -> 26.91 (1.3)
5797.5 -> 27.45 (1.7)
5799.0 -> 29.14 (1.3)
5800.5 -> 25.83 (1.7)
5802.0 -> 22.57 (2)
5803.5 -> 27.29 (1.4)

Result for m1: -1.61 Angstrom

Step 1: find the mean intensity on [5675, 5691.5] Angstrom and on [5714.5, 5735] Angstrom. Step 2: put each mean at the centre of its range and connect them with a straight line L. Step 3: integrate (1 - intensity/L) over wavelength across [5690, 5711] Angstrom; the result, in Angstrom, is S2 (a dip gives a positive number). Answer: 0.97 Angstrom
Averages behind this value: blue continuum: 24.9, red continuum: 27.5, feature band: 24.8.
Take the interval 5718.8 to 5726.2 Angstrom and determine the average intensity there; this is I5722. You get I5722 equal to 26.3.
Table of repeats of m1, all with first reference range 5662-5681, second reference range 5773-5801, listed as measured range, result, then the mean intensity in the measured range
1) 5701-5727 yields 0.2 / 26.3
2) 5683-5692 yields 1.0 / 23.7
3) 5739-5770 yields -0.1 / 26.1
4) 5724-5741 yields -0.6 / 27.2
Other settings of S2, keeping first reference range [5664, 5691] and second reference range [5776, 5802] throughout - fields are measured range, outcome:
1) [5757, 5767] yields -0.1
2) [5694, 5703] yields 0.0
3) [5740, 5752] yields -0.1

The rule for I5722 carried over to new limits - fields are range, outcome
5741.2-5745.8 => 25.5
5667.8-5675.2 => 29.3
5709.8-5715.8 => 27.4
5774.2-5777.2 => 25.2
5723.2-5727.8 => 26.4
